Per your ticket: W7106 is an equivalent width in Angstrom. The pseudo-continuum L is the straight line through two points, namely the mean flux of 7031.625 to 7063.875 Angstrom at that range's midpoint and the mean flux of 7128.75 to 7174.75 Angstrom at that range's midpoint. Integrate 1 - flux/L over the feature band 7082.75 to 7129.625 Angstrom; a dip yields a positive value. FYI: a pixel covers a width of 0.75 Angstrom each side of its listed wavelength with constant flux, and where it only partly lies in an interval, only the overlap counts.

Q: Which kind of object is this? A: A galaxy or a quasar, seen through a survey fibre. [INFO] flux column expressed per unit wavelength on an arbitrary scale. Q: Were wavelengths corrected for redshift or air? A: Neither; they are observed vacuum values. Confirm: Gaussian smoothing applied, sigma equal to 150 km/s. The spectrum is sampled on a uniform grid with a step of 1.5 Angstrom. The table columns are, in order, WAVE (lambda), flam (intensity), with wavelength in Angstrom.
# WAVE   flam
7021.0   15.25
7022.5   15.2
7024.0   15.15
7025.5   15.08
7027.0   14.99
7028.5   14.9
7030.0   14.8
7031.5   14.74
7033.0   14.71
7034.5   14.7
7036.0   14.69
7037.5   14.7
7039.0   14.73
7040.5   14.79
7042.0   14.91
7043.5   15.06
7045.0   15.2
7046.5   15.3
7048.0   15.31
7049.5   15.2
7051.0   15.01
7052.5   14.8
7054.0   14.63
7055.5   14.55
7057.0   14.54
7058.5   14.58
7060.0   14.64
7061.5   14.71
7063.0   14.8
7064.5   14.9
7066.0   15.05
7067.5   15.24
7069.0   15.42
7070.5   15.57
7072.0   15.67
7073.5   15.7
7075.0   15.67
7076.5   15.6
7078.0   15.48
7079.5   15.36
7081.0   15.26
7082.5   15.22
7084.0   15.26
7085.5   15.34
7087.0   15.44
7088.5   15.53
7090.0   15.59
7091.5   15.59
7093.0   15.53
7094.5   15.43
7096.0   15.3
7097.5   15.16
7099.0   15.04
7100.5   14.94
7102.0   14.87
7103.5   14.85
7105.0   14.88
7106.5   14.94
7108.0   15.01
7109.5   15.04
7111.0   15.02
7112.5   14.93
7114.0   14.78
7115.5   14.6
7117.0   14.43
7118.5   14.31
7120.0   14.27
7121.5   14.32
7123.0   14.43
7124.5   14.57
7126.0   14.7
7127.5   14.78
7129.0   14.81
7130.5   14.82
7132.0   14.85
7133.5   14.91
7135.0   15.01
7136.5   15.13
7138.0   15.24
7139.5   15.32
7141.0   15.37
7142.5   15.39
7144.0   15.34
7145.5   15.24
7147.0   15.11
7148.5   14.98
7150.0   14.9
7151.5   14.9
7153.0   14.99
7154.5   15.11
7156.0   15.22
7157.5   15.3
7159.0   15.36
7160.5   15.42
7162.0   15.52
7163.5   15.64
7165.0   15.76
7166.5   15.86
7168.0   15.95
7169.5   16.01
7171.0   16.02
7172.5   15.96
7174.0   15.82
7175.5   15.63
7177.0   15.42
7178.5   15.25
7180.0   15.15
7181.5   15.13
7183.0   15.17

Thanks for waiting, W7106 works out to 0.5 Angstrom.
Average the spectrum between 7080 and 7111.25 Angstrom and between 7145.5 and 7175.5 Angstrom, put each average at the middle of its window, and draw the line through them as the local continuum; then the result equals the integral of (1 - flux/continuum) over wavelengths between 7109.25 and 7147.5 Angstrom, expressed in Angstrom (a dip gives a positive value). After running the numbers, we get 1.2 Angstrom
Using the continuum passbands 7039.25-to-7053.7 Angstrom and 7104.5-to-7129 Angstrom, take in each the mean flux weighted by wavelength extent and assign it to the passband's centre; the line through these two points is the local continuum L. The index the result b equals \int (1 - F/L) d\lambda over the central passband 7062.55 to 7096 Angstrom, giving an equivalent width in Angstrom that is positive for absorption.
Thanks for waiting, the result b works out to -1.2 Angstrom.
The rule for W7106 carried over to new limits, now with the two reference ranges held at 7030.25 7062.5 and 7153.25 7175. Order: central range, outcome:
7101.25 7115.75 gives 0.3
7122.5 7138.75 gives 0.6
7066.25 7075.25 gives -0.3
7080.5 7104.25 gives -0.2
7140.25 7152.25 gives 0.3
